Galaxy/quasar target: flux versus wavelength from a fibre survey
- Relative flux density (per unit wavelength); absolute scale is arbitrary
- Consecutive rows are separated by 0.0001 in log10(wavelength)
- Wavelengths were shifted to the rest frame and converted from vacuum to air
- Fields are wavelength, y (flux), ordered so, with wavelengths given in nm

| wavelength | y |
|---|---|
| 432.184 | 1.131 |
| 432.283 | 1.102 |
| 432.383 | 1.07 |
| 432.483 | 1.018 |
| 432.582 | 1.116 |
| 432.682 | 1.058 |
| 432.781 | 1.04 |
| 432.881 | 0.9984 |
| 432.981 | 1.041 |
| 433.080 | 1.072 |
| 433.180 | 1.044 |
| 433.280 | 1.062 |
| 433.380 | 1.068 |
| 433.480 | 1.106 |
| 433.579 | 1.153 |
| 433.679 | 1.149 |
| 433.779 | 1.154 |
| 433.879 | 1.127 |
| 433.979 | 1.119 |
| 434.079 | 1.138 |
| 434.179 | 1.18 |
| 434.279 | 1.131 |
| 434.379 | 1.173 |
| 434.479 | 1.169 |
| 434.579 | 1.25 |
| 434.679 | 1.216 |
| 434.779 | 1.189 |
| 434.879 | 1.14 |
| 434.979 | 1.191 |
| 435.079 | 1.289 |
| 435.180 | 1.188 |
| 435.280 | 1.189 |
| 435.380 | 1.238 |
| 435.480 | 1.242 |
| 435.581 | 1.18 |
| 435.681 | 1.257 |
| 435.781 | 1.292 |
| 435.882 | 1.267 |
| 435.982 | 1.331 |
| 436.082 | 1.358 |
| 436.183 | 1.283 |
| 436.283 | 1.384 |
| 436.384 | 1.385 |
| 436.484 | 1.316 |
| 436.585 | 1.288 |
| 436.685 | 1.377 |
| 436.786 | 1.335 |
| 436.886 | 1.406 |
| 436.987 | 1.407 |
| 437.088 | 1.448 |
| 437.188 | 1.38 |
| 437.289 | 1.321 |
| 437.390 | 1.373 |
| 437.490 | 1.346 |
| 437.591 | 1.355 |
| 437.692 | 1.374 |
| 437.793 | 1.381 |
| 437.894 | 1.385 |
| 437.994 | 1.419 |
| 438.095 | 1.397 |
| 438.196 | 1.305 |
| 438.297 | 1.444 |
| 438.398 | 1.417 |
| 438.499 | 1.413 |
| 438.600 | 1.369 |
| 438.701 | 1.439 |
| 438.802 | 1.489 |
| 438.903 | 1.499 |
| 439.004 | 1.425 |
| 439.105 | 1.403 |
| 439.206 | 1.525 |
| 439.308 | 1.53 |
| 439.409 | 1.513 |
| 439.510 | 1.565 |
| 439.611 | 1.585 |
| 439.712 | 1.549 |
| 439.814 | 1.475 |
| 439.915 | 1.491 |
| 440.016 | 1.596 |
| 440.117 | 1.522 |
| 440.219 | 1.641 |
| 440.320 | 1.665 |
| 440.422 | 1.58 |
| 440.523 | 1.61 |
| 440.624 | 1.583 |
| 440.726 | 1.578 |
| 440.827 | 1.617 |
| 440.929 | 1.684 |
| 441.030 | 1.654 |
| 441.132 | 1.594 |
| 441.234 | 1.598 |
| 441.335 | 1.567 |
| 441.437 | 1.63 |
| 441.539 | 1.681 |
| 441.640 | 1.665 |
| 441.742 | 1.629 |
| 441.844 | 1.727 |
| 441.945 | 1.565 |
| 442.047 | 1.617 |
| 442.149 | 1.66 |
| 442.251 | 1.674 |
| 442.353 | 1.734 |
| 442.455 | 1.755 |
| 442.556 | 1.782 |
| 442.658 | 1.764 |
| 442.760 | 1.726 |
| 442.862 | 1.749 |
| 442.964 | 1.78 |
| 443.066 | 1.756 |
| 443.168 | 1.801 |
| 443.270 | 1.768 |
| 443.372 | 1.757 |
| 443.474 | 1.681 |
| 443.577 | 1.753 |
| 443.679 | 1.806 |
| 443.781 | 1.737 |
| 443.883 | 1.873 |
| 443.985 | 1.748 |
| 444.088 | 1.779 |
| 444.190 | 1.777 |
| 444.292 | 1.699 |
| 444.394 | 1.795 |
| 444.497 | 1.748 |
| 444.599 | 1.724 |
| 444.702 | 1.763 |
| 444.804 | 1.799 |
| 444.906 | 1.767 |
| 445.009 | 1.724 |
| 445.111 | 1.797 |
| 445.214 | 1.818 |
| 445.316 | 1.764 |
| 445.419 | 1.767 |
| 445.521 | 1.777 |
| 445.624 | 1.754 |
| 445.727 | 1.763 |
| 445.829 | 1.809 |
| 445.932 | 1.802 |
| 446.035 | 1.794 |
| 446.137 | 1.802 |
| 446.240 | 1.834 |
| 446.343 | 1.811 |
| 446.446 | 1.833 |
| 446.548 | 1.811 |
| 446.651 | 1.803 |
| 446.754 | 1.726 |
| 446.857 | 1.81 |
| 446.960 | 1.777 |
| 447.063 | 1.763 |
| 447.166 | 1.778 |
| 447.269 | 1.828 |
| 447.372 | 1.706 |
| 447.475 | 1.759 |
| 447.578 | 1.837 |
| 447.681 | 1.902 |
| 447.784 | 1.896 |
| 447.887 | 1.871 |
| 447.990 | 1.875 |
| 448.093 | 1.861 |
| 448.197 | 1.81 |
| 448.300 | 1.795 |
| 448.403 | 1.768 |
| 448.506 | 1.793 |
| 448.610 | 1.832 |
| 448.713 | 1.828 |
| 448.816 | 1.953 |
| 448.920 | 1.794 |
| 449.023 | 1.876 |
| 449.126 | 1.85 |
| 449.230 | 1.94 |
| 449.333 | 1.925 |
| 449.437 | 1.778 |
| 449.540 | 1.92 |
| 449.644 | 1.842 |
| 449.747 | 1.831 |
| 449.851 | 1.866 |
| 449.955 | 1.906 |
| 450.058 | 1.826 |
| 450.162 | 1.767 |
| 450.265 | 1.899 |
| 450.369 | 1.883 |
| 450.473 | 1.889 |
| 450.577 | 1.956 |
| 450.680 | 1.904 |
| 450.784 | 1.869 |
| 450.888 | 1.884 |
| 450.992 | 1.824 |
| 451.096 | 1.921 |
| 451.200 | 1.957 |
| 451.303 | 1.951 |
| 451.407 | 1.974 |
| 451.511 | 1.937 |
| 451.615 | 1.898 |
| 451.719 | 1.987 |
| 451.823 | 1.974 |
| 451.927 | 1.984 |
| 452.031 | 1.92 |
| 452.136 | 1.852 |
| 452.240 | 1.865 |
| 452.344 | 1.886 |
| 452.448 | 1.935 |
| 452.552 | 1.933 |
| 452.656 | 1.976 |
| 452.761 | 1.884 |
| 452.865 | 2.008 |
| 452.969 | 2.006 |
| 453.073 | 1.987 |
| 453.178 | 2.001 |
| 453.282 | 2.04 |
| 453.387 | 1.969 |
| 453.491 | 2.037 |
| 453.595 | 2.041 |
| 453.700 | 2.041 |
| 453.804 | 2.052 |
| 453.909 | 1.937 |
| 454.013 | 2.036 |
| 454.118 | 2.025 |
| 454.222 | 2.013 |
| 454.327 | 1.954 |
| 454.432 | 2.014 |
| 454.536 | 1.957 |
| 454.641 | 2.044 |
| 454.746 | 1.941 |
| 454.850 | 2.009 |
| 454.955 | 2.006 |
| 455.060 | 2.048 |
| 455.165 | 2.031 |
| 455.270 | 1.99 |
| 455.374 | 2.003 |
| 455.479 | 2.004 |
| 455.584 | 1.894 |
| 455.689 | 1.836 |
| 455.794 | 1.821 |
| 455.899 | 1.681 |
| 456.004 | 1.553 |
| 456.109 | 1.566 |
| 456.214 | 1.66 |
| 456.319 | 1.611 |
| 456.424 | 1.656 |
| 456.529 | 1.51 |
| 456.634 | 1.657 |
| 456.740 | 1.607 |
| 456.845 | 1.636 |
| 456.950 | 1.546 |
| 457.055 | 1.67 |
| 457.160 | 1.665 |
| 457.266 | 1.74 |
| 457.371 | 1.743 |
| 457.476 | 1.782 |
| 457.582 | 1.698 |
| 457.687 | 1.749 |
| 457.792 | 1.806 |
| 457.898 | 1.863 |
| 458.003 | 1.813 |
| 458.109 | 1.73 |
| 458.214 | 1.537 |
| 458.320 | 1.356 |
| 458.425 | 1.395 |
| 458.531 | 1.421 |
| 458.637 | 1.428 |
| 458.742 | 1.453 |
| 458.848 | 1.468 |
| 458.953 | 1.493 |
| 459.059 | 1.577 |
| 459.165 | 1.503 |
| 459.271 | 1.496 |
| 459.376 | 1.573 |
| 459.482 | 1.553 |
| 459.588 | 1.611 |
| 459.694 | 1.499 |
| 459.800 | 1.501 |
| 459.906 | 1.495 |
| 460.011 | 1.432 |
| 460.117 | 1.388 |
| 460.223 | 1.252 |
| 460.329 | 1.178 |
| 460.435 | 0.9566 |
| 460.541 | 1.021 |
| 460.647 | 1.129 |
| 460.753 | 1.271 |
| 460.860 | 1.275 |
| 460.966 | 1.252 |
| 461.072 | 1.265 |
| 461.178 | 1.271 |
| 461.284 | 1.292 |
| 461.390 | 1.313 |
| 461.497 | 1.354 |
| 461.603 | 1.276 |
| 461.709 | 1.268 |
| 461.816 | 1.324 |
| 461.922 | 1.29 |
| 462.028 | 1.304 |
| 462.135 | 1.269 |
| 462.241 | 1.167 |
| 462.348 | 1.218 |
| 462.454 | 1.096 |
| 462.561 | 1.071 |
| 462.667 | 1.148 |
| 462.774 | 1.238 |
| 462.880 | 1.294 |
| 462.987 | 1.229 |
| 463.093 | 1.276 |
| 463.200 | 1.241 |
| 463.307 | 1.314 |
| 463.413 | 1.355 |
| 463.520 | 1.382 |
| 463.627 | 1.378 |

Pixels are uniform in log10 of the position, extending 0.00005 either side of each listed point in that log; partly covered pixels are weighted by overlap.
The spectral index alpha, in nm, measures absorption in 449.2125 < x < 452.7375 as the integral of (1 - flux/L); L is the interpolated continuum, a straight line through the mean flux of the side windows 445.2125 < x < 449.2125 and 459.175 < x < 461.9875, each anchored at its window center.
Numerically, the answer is -0.48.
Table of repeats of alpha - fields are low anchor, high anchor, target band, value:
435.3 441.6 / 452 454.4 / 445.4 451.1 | -0.117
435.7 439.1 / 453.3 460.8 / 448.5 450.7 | -0.420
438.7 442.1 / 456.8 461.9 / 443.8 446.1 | -0.335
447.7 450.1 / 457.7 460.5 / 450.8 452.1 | -0.123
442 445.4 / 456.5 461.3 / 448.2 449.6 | -0.155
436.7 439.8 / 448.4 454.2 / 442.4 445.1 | -0.212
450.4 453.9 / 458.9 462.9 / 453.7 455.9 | -0.273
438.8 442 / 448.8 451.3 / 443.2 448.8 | -0.127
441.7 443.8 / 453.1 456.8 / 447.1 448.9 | -0.031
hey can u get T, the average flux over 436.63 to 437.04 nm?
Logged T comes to 1.38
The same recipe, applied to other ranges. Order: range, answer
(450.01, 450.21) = 1.79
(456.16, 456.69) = 1.62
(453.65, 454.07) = 2.02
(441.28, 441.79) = 1.63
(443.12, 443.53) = 1.75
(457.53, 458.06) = 1.79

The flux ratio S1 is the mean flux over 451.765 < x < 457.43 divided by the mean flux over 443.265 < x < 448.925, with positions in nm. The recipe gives 1.0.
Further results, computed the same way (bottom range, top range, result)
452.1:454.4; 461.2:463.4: 0.63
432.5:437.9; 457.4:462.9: 1.13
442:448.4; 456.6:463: 0.80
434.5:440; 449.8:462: 1.26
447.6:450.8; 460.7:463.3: 0.67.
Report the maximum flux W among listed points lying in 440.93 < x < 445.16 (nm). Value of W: 1.873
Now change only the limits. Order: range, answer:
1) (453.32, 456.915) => 2.052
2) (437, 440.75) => 1.665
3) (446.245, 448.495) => 1.902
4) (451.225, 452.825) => 1.987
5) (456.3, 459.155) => 1.863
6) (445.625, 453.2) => 2.008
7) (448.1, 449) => 1.953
